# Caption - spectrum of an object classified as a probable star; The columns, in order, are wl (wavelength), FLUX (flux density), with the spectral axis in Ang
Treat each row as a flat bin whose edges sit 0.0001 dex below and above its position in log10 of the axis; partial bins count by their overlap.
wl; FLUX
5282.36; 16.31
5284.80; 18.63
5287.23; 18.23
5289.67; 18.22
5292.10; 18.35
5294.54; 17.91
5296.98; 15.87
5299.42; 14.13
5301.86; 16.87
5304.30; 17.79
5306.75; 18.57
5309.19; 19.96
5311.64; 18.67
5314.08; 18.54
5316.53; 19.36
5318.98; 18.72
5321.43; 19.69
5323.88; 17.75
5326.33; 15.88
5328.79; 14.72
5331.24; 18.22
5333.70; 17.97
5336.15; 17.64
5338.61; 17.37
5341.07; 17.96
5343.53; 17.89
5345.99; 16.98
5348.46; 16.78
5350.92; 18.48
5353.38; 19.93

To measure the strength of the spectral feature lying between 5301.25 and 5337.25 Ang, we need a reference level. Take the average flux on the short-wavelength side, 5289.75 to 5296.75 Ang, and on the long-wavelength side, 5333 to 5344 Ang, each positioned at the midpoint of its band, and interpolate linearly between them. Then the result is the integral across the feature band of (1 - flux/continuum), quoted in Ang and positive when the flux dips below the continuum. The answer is -0.52 Ang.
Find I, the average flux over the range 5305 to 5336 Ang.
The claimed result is 18.1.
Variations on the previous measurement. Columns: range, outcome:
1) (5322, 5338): 17.2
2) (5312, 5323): 19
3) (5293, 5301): 16.1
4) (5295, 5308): 16.7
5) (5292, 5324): 18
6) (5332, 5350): 17.5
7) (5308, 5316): 19.1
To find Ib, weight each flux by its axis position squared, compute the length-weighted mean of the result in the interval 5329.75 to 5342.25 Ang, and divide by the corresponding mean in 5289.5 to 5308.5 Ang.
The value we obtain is 1.05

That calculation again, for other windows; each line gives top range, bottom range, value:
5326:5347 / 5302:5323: 0.93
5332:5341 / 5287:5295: 0.99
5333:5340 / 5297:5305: 1.11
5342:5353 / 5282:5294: 1.00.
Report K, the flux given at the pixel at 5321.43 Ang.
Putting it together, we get 19.69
